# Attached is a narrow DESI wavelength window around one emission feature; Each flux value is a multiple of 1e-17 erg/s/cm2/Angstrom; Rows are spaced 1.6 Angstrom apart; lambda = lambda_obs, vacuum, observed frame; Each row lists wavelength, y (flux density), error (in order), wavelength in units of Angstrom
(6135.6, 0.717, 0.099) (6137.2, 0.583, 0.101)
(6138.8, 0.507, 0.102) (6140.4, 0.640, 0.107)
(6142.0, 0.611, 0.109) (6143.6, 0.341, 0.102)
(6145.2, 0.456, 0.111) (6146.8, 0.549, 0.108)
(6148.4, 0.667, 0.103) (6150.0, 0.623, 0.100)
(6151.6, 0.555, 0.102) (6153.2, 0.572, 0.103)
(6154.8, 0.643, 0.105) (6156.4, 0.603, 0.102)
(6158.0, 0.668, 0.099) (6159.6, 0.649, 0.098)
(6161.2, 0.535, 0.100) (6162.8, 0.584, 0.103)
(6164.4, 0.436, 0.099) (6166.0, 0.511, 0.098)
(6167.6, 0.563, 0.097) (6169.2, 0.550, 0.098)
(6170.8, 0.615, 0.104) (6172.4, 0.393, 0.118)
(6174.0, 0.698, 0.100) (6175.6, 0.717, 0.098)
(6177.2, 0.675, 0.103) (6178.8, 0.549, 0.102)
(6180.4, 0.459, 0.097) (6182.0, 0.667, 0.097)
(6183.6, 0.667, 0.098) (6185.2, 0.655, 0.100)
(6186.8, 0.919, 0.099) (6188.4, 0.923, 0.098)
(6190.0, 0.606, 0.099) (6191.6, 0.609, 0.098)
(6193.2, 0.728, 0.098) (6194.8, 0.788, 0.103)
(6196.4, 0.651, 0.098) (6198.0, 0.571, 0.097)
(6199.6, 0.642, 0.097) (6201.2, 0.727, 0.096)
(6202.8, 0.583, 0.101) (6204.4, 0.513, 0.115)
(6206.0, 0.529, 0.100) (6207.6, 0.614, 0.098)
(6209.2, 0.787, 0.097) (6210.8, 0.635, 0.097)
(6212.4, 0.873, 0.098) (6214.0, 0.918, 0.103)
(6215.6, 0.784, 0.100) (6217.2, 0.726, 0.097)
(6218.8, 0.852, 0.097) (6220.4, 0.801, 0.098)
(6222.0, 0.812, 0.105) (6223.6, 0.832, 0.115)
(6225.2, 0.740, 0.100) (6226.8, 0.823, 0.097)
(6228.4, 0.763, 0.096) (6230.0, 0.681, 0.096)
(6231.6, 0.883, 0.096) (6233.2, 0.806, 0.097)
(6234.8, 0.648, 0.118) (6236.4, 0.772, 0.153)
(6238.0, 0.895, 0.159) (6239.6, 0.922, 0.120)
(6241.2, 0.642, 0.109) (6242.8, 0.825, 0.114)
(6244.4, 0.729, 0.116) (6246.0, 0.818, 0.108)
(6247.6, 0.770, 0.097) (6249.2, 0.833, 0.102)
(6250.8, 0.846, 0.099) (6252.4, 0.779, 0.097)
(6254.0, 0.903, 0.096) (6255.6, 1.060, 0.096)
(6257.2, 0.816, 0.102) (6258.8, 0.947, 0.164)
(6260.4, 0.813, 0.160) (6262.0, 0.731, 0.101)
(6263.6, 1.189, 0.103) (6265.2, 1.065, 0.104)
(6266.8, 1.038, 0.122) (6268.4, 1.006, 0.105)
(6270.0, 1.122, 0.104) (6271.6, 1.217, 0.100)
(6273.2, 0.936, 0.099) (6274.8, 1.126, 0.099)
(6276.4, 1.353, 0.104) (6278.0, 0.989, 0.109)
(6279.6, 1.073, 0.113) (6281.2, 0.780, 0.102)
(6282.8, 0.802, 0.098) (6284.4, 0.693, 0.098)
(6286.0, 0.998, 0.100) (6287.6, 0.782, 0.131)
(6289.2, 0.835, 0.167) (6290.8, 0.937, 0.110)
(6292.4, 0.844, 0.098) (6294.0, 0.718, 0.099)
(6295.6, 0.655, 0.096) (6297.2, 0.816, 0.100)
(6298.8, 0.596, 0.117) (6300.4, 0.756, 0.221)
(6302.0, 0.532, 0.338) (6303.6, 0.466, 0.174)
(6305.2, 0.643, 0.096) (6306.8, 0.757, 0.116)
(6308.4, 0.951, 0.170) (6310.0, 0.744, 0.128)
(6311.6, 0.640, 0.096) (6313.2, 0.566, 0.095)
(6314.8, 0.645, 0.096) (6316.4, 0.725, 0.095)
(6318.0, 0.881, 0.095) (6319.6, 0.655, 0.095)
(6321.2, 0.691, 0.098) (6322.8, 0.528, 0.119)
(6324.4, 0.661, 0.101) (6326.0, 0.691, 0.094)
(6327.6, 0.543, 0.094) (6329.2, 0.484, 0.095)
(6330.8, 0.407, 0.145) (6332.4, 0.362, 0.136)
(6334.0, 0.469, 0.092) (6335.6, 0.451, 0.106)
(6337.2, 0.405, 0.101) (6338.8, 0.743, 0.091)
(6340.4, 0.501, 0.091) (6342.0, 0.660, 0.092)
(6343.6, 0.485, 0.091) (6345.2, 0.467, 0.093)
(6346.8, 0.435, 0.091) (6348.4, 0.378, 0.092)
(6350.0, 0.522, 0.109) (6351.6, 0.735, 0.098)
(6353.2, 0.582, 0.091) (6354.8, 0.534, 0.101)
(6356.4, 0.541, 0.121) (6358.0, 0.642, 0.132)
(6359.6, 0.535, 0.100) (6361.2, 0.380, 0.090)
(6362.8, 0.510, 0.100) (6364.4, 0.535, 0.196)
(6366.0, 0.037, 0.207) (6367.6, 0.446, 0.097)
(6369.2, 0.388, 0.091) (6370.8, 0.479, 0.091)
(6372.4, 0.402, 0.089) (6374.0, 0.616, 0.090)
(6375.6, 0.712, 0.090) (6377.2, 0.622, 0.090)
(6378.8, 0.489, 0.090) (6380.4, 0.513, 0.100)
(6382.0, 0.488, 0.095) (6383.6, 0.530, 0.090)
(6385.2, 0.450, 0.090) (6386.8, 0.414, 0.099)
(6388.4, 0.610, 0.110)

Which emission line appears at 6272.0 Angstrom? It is C III] 1909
